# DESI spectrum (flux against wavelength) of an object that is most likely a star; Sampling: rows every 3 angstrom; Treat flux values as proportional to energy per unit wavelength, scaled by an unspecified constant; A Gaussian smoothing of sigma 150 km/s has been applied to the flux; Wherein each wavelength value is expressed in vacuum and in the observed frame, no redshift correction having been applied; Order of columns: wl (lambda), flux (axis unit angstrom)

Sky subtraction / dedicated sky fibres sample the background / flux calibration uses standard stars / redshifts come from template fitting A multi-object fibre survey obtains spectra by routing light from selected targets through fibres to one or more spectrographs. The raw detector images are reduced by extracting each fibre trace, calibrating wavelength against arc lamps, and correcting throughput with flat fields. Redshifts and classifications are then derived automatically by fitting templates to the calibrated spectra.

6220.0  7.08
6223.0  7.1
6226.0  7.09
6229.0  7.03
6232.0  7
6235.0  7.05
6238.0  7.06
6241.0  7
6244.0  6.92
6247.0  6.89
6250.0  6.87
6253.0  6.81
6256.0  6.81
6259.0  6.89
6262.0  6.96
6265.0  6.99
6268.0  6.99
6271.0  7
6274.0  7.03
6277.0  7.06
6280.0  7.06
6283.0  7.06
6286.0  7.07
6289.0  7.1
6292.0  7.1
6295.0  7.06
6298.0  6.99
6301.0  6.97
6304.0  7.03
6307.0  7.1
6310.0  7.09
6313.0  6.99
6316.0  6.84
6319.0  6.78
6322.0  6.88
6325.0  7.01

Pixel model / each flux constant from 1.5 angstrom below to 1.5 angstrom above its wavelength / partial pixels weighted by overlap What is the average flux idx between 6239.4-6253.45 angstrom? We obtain 6.91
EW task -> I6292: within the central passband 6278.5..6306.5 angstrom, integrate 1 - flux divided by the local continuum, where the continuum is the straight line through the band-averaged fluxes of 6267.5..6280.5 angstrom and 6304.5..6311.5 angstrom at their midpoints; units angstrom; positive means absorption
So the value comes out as 0.04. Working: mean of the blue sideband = 7.03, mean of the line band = 7.05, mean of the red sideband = 7.09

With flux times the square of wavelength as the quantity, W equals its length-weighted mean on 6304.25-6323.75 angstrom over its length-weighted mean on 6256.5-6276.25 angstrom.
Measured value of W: 1.01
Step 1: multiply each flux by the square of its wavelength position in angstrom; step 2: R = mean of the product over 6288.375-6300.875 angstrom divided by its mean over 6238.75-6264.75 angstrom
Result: 1.0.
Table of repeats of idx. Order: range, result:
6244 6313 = 6.99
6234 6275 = 6.95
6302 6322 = 6.96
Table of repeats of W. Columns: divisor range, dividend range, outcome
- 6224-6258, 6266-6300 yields 1.03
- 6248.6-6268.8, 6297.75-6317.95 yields 1.03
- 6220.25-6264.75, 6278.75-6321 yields 1.03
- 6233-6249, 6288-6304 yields 1.03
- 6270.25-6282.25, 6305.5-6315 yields 1.01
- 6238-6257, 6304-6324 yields 1.03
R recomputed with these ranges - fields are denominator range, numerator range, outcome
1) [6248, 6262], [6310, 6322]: 1.03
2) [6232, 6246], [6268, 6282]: 1.02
